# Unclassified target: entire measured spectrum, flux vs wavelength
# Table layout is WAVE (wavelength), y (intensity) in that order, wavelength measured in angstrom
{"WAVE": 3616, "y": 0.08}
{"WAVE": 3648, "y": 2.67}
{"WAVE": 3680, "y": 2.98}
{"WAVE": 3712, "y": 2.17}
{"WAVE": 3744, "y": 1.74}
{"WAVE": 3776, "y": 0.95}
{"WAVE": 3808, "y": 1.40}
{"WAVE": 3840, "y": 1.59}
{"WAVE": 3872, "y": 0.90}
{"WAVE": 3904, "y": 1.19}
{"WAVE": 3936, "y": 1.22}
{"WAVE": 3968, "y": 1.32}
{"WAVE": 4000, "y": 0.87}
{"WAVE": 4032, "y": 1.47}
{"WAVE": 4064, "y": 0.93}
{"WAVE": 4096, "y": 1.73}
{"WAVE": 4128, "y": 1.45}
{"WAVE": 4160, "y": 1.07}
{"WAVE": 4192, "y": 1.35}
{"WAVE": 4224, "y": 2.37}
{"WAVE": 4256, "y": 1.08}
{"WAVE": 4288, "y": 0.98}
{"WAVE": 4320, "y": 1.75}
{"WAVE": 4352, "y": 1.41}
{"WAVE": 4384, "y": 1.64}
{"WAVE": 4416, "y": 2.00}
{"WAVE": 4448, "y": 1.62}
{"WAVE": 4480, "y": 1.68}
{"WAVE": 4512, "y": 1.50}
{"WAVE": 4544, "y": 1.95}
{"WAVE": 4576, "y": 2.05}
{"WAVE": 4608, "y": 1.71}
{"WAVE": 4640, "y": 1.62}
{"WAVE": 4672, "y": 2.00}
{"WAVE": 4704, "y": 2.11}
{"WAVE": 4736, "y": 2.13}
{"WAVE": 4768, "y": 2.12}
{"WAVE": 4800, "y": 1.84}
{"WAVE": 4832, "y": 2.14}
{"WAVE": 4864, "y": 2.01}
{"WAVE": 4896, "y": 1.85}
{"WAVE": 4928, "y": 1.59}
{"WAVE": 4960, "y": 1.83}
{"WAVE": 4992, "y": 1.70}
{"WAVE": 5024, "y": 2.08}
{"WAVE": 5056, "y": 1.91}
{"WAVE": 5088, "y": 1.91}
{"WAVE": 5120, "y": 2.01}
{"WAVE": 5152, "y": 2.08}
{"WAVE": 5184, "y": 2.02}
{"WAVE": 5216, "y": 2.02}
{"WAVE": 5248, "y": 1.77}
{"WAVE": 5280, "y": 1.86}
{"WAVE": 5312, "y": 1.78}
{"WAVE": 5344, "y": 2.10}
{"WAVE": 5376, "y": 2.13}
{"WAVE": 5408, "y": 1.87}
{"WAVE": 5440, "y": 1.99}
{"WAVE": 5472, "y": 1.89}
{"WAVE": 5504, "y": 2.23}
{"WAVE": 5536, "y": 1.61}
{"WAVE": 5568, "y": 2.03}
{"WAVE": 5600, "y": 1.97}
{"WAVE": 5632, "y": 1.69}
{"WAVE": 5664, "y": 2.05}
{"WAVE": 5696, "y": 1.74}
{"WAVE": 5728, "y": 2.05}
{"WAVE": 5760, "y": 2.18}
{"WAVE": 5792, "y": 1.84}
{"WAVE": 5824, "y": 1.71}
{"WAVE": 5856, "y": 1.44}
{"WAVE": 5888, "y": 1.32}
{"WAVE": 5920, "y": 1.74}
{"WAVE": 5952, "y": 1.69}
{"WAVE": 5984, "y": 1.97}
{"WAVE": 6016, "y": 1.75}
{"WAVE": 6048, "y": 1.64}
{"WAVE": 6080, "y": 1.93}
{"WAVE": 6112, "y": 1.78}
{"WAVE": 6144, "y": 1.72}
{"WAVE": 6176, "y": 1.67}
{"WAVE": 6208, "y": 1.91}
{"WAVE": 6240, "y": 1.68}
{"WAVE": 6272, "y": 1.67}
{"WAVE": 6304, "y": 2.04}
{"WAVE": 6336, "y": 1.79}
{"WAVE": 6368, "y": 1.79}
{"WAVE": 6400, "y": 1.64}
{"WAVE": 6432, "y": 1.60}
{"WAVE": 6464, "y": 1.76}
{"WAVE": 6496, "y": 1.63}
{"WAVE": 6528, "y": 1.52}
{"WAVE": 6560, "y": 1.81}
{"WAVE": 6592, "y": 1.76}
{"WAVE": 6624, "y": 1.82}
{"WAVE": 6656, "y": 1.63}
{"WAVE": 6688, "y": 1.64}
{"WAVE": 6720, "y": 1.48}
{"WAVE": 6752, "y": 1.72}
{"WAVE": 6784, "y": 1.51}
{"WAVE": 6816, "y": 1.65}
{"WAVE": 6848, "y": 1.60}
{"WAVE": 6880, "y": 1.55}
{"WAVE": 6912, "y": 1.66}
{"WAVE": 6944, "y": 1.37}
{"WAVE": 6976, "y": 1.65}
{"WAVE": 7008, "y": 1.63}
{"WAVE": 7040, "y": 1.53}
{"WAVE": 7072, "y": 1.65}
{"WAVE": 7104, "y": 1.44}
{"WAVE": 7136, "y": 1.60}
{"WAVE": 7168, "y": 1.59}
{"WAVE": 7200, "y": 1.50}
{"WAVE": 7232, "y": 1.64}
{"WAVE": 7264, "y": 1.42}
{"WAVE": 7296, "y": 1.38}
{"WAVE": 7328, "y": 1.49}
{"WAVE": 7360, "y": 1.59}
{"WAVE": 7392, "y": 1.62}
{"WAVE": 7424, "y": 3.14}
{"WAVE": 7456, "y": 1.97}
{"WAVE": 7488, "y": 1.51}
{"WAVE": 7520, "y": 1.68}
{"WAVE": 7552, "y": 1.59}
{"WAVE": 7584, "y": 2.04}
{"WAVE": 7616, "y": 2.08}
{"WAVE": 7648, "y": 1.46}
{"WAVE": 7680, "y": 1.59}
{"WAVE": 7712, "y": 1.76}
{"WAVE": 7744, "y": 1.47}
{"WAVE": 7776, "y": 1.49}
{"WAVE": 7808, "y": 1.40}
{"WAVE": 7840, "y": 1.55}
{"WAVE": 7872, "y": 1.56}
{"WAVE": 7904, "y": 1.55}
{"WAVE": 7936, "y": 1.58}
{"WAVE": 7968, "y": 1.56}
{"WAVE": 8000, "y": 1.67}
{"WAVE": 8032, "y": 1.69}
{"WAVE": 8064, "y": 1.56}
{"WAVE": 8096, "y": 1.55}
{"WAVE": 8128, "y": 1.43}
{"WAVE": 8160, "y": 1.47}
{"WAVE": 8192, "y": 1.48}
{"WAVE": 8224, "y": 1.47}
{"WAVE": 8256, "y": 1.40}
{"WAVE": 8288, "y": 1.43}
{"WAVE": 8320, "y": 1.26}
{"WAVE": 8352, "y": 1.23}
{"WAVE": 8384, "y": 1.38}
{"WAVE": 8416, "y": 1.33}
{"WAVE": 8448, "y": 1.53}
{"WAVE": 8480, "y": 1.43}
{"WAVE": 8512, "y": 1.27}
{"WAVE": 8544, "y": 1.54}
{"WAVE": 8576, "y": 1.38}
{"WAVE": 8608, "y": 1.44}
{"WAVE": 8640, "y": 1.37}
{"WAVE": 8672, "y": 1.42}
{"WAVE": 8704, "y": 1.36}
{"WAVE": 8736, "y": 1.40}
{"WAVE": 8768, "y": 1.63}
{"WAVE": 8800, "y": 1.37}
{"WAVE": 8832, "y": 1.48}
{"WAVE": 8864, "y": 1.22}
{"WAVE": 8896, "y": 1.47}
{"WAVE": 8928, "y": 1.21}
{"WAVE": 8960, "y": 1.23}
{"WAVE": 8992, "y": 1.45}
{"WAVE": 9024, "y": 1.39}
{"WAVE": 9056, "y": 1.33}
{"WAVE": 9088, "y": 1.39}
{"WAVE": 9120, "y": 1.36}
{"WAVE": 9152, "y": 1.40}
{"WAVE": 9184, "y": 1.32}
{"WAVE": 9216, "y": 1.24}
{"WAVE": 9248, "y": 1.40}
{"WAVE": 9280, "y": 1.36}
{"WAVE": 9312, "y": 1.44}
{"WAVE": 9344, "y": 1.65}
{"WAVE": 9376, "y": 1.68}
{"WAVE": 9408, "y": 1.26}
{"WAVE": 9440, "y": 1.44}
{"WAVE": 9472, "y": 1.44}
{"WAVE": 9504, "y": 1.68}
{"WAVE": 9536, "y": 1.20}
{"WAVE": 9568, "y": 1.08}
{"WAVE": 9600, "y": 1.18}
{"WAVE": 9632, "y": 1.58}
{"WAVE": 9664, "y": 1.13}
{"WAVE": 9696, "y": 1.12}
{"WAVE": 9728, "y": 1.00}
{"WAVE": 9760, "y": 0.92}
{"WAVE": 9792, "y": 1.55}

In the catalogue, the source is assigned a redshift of 0.131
